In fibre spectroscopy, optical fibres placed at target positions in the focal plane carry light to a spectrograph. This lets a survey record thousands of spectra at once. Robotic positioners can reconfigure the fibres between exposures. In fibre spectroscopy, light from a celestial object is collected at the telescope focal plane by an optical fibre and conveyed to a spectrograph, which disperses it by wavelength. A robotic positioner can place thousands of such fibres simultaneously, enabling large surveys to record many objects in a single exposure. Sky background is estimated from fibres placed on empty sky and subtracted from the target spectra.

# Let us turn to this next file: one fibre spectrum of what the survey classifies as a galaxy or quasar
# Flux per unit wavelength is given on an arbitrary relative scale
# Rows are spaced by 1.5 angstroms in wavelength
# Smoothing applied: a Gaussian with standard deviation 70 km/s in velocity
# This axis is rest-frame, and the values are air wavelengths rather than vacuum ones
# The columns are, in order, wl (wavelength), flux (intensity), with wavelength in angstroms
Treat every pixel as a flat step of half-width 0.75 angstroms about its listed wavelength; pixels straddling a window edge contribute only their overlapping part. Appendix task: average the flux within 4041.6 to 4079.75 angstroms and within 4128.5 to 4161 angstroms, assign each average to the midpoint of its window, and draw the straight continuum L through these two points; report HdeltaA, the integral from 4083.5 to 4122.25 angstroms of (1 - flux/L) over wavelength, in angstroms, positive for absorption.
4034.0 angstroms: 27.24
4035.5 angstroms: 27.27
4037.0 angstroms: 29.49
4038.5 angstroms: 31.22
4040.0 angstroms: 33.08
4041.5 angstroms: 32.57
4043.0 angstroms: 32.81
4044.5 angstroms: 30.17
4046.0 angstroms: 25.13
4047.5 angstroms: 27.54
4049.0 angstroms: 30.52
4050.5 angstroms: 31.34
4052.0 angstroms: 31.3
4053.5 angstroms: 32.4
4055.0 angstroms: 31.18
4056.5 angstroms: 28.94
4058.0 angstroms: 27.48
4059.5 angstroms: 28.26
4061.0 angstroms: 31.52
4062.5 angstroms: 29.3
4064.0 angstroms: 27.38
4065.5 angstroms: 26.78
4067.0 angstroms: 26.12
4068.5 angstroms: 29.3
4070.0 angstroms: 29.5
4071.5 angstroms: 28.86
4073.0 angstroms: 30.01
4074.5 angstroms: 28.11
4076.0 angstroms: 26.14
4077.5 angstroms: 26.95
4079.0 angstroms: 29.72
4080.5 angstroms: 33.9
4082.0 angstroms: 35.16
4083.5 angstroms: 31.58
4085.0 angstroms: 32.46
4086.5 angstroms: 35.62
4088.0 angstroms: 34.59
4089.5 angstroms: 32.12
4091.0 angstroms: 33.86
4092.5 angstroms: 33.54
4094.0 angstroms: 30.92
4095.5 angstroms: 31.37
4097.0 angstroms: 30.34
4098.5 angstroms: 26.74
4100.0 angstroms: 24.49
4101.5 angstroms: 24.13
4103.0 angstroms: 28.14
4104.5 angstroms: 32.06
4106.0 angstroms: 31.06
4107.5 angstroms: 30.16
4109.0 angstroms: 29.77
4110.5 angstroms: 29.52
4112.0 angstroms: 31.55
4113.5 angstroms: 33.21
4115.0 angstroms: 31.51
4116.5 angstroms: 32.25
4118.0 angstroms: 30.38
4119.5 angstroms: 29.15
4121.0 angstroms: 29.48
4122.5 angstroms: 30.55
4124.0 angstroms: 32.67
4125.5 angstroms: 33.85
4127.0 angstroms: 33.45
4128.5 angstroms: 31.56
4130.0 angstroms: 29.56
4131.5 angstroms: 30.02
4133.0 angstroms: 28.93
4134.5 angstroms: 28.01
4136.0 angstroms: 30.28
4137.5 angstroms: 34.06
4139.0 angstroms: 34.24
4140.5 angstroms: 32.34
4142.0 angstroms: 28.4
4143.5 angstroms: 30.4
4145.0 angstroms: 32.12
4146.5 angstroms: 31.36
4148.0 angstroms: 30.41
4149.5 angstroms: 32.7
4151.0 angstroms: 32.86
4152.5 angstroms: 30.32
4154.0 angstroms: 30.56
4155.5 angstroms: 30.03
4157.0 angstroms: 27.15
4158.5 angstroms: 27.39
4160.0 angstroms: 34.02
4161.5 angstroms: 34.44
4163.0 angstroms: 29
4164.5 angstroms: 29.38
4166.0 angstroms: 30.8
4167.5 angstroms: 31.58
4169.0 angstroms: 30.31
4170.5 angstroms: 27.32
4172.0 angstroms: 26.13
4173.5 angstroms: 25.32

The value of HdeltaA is -1.04 angstroms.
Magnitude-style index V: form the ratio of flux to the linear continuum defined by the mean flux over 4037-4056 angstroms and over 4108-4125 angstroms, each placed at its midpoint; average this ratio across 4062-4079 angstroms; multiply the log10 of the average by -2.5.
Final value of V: 0.10 mag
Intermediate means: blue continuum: 30.7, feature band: 28.1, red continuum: 30.9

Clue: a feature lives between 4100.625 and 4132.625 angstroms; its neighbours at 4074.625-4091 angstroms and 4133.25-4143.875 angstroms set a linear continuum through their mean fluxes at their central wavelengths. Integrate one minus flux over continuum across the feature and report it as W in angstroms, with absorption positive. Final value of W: 0.7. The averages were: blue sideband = 31.8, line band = 30.6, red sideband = 31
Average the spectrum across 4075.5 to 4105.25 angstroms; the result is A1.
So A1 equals 30.7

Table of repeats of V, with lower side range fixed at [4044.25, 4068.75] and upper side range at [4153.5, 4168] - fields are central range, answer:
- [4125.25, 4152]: -0.04 mag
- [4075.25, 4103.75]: -0.04 mag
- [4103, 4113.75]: -0.04 mag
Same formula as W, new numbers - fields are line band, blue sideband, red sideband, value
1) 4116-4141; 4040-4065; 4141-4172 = -0.7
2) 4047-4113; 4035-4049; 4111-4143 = 1.0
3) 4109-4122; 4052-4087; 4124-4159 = -0.1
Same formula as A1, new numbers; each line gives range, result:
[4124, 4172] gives 30.8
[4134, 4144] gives 31.2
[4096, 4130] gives 30.3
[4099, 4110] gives 28.5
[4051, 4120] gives 30.2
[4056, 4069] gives 28.3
